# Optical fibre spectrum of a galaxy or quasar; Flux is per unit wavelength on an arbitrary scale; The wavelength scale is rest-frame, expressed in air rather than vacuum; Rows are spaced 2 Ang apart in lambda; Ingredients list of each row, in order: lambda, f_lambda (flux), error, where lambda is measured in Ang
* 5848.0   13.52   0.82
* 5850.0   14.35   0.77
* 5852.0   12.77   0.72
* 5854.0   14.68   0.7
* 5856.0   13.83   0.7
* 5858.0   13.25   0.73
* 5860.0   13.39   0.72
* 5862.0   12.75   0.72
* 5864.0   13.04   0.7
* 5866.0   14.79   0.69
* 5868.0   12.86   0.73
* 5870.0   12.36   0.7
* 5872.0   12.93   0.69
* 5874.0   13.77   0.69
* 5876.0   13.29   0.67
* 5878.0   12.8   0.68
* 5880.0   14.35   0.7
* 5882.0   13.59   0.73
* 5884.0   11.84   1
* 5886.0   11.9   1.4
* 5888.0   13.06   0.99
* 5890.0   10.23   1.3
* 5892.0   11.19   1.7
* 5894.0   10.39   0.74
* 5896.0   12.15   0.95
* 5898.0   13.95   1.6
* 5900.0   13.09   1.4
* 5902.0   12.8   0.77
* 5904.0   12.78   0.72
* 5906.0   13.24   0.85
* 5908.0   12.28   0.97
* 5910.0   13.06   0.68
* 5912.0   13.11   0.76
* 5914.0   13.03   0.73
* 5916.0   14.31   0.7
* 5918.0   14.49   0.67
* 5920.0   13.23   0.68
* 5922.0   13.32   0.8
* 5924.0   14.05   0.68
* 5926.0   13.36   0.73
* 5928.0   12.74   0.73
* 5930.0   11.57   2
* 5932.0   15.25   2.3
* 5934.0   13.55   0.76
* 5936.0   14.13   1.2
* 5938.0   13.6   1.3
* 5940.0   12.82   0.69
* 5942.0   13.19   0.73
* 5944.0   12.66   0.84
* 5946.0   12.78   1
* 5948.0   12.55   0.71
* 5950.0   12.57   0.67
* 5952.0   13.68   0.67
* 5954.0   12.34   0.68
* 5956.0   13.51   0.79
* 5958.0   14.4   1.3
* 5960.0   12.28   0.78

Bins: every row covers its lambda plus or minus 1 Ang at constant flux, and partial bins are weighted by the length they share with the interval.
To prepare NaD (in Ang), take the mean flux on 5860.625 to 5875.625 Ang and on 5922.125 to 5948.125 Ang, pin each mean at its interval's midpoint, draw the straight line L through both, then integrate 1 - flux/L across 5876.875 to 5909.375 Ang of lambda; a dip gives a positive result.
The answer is 1.9 Ang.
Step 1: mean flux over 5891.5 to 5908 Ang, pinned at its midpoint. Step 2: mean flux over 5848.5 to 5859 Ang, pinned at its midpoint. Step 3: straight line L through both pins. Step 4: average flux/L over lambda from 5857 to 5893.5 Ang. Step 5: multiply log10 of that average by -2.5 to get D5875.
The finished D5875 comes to 0.03 mag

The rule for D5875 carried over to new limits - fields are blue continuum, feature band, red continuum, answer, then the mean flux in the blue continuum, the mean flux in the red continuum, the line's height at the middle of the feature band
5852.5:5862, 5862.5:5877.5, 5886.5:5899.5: -0.02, 13.6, 11.9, 13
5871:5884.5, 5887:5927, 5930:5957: 0.03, 13.3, 13.2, 13.2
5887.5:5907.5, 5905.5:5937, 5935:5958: -0.06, 12.3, 13.1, 12.7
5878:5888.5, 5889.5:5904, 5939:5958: 0.07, 12.9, 13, 12.9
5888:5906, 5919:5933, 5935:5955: -0.06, 12.2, 13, 12.7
